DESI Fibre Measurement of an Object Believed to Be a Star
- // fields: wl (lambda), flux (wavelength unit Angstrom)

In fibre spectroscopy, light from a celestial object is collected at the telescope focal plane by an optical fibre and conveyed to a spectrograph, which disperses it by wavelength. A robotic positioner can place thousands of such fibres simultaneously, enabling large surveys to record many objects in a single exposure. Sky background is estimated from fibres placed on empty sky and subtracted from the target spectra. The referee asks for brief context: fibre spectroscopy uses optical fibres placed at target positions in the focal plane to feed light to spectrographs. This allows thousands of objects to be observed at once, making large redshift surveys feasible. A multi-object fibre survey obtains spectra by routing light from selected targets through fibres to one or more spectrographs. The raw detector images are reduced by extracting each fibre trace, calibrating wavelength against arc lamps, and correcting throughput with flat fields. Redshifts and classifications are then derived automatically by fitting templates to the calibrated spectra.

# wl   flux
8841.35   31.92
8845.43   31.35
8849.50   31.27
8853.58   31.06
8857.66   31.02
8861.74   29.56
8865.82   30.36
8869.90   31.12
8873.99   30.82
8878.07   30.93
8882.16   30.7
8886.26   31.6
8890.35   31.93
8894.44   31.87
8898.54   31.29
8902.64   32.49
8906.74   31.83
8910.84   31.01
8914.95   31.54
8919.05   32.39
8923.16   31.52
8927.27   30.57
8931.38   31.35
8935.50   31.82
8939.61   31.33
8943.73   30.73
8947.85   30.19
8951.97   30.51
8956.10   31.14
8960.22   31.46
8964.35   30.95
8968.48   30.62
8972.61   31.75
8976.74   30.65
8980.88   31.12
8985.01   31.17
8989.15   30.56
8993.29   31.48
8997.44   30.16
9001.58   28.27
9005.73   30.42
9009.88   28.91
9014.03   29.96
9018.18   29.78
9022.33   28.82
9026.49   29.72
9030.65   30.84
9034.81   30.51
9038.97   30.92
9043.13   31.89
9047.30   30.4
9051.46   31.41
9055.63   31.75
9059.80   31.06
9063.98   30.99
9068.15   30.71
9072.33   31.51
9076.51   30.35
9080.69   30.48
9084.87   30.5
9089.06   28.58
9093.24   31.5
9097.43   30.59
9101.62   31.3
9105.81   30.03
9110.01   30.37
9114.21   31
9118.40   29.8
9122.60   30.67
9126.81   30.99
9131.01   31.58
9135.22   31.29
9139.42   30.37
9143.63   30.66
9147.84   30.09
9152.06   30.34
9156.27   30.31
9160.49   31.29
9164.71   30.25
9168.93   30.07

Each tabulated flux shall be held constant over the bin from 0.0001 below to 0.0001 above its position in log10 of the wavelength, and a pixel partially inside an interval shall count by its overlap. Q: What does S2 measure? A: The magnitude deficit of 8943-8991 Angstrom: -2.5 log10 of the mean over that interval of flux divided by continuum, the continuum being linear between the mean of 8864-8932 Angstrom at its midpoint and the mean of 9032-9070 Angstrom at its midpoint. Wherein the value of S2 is 0.01 mag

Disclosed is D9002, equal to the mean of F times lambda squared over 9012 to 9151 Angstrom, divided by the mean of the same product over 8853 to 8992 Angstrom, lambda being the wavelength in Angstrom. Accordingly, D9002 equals 1.0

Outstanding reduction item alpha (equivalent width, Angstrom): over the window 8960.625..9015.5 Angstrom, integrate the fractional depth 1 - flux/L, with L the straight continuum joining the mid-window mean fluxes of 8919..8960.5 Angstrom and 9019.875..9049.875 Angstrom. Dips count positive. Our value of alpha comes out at 0.50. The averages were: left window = 31.1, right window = 30.5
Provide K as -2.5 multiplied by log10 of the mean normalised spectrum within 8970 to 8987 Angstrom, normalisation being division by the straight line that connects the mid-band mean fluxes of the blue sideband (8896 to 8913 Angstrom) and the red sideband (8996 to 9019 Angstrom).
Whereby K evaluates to -0.04 mag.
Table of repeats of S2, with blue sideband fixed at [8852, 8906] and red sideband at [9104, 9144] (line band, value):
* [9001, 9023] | 0.05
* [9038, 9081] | -0.01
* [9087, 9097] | 0.02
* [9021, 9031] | 0.04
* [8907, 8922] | -0.02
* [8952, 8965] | 0.00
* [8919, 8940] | -0.01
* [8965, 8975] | -0.01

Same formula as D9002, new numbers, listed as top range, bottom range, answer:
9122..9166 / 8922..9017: 1.04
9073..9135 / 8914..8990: 1.02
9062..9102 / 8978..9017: 1.03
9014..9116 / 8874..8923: 1.01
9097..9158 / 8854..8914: 1.04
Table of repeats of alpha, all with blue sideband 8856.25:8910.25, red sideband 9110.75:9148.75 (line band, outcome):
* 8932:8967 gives 0.1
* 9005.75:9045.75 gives 1.0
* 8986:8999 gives 0.1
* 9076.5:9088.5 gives 0.2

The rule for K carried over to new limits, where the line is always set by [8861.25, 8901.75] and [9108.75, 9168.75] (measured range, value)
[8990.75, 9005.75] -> 0.031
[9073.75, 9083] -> 0.009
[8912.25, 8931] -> -0.015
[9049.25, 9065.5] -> -0.018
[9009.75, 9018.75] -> 0.043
